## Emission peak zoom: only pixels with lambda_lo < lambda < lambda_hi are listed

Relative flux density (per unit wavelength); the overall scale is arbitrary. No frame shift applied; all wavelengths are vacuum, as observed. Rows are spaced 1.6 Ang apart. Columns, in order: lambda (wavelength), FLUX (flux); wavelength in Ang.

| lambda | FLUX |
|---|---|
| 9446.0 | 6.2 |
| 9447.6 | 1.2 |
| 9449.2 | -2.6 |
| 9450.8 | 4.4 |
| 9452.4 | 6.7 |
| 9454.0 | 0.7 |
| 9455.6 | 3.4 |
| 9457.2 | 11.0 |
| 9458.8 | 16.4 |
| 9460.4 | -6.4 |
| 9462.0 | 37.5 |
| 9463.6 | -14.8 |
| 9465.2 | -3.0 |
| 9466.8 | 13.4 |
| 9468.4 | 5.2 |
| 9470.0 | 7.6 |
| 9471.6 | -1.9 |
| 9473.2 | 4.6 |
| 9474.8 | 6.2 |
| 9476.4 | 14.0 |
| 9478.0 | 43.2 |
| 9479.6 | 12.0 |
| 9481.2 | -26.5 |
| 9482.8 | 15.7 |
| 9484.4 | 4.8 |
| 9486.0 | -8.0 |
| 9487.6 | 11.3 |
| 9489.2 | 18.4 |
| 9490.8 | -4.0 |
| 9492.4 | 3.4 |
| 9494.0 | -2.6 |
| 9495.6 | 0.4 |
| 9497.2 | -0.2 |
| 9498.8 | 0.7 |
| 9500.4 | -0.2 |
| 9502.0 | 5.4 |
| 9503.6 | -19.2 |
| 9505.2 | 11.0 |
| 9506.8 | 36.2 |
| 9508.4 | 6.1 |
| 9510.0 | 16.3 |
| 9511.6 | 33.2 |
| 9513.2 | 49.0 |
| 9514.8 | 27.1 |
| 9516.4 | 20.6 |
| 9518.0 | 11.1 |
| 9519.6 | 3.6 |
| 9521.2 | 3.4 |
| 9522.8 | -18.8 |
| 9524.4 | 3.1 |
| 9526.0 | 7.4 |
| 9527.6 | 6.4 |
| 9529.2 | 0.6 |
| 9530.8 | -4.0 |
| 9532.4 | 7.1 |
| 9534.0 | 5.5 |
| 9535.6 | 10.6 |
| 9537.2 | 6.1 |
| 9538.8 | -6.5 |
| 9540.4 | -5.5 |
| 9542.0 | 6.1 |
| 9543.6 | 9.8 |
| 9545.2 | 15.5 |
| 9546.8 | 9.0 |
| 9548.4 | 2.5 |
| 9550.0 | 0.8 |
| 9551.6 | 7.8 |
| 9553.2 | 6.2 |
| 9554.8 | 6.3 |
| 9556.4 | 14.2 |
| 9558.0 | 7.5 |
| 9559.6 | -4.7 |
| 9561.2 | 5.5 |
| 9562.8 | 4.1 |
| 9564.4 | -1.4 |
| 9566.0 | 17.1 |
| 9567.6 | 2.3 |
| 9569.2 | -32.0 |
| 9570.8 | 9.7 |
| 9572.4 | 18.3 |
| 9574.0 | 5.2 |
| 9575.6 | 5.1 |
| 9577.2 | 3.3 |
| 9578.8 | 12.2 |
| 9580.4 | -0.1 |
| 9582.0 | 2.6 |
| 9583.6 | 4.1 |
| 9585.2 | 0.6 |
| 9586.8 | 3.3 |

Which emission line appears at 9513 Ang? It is Hbeta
